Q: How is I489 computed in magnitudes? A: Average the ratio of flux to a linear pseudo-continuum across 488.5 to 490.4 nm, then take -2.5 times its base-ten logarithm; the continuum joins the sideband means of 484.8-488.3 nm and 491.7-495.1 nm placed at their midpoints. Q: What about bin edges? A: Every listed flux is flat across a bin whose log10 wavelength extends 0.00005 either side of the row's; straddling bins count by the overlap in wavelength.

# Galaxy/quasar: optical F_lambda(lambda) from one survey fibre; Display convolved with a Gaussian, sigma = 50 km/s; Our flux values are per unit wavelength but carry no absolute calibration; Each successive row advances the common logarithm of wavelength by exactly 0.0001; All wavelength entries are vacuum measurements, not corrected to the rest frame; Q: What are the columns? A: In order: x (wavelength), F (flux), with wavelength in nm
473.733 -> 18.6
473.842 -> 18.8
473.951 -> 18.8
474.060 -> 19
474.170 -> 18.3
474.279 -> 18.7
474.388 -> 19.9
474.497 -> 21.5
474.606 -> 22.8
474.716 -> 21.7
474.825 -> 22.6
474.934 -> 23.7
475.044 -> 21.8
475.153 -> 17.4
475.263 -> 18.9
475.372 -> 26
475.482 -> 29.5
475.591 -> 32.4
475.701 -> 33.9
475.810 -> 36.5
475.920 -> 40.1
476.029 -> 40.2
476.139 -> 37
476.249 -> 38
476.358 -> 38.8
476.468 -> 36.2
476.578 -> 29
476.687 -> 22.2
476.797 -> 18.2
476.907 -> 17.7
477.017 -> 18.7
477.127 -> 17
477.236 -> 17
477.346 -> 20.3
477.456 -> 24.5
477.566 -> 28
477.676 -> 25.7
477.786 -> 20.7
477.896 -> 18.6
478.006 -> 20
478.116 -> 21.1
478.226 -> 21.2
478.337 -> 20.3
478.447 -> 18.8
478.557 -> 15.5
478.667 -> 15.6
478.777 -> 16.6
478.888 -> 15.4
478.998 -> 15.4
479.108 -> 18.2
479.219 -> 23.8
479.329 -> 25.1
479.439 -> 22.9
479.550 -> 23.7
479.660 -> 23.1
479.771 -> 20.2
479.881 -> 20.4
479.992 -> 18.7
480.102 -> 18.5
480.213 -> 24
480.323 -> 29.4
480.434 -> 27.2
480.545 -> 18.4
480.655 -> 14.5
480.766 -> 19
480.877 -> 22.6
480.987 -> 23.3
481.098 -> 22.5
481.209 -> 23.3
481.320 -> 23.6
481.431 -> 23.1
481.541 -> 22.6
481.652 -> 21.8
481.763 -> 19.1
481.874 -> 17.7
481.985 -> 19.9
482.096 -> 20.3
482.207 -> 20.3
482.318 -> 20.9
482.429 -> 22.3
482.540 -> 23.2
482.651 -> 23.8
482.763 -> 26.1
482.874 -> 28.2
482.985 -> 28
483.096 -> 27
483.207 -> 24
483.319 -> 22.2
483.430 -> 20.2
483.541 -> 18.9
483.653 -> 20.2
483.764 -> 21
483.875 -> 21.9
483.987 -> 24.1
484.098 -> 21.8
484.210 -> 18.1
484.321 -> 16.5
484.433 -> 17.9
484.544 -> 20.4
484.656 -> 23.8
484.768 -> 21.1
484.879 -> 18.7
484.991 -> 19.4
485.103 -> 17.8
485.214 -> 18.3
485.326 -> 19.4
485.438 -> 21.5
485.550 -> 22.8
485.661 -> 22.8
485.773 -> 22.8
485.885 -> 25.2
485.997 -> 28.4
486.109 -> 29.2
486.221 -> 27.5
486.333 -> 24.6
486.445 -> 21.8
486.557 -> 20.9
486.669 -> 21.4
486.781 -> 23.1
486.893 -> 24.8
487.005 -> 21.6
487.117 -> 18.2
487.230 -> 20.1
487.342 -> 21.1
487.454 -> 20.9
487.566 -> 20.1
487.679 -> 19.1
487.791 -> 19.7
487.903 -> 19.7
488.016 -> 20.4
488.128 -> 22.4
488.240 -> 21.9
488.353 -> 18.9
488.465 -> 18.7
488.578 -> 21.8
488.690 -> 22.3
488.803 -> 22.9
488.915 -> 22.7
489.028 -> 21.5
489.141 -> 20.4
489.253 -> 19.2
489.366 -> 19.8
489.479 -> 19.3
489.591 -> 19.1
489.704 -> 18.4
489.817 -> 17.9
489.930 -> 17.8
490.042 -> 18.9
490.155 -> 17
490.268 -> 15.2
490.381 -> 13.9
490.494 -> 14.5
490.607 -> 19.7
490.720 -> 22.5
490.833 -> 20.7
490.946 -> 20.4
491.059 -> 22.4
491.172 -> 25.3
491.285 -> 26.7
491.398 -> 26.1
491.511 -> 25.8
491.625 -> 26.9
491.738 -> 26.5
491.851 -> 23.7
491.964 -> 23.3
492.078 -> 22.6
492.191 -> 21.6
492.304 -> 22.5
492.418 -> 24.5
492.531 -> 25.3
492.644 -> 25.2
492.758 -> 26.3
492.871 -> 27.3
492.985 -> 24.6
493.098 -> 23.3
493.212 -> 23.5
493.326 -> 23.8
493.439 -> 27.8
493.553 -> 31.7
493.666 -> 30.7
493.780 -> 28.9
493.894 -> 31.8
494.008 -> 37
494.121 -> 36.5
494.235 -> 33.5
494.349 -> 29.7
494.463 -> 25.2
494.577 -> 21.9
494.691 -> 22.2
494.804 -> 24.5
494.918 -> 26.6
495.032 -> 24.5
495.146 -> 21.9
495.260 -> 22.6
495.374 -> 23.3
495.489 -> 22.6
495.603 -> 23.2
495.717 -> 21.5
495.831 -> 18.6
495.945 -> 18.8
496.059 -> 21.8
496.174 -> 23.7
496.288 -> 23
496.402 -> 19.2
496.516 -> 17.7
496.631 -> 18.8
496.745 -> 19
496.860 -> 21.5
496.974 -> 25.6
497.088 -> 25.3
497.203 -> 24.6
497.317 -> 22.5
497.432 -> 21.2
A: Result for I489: 0.22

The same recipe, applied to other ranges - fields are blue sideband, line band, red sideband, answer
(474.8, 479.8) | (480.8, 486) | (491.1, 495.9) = 0.13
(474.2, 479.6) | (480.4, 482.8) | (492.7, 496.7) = 0.12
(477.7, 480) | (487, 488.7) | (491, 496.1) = 0.15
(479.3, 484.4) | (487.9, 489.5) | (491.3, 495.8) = 0.16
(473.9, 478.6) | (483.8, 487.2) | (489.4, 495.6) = 0.11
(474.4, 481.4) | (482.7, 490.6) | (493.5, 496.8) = 0.15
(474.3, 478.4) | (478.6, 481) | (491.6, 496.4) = 0.22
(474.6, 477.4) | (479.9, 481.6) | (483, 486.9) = 0.11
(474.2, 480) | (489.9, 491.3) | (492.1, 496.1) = 0.28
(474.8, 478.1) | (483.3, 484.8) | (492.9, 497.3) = 0.24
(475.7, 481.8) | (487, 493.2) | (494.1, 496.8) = 0.08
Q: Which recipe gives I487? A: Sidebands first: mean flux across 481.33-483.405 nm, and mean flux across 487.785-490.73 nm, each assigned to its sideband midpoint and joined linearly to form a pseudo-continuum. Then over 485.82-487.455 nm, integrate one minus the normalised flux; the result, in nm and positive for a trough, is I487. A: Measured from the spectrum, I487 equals -0.20 nm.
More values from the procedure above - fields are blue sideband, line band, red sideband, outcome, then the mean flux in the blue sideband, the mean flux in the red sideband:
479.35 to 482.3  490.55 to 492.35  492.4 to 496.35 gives 0.09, 21.6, 25.6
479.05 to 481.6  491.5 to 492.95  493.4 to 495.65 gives 0.10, 22.1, 27.3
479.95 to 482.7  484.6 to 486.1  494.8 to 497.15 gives -0.01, 21.6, 22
